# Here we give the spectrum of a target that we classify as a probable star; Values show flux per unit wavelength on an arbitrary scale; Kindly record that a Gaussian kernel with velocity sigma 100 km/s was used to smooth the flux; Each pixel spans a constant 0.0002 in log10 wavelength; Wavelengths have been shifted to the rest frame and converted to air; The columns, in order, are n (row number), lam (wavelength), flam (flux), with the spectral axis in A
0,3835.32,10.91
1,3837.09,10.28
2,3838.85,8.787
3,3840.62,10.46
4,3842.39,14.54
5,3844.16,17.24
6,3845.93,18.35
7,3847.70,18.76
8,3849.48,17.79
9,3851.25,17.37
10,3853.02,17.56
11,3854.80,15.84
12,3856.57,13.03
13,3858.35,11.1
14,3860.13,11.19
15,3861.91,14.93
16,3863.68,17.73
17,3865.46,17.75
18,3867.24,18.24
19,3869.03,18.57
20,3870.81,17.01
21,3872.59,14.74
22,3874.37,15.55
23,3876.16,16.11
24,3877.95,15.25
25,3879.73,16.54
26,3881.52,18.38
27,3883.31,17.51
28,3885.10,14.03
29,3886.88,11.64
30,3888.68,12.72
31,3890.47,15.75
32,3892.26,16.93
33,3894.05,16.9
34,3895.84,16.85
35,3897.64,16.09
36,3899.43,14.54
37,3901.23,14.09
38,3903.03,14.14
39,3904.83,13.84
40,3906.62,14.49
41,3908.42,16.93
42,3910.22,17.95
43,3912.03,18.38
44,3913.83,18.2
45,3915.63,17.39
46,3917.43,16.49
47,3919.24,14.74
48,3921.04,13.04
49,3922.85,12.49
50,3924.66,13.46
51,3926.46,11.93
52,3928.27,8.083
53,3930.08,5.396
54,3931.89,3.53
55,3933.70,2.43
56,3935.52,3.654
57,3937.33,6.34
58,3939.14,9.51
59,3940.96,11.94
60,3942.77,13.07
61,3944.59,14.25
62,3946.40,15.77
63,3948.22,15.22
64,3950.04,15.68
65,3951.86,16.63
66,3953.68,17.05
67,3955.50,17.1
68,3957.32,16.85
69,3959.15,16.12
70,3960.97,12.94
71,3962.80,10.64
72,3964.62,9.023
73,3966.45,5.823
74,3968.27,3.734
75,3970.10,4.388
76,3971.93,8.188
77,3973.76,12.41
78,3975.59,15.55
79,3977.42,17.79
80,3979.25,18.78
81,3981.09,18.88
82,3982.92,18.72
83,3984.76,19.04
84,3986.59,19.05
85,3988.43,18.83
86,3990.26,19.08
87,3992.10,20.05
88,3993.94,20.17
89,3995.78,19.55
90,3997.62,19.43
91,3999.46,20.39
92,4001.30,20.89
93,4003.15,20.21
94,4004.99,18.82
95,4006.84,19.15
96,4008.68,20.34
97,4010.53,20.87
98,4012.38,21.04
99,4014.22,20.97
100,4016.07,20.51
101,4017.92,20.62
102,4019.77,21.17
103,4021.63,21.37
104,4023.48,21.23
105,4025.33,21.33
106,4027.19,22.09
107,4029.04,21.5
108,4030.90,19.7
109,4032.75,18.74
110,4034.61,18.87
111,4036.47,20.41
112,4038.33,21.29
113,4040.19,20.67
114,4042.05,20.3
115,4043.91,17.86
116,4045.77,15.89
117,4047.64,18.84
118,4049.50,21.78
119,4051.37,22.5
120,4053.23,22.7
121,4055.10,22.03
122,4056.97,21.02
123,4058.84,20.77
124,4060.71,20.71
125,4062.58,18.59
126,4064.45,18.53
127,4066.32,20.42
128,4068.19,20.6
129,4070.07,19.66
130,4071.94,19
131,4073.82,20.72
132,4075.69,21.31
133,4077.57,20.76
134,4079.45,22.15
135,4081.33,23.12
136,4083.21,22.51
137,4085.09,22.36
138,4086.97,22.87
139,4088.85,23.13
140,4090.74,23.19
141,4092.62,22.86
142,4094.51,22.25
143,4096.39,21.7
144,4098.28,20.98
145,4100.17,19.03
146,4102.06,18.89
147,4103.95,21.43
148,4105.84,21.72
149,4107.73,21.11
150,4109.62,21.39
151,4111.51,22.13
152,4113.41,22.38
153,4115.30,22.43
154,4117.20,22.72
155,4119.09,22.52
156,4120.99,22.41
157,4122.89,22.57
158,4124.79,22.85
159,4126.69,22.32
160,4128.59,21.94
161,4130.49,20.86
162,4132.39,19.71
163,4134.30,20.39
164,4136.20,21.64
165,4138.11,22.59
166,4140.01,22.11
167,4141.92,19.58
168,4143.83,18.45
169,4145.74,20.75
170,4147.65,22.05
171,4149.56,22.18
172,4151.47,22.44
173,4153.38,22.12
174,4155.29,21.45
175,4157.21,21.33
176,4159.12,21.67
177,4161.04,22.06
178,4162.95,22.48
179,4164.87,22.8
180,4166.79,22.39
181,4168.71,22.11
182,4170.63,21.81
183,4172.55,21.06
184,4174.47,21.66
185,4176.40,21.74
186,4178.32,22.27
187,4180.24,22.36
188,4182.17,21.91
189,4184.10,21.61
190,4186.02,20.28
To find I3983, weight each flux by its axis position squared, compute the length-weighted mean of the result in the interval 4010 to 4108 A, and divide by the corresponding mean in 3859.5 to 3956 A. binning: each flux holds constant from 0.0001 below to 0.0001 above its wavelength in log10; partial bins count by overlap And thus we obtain 1.6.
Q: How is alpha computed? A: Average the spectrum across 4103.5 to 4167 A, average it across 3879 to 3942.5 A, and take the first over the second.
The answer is 1.63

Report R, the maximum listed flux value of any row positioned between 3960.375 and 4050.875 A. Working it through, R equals 22.09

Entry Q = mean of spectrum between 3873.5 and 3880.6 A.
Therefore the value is 15.9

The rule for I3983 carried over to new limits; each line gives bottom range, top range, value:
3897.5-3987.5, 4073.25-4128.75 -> 1.80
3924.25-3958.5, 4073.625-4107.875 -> 2.03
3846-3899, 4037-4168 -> 1.50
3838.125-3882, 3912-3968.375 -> 0.80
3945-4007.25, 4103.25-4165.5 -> 1.47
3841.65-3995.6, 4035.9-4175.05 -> 1.61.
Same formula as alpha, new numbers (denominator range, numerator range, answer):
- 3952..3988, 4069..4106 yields 1.54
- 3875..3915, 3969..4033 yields 1.19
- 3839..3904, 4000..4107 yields 1.33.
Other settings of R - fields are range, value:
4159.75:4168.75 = 22.8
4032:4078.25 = 22.7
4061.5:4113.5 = 23.19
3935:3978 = 17.79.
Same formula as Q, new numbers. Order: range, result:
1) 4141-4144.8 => 19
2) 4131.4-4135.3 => 20.1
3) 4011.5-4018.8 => 20.8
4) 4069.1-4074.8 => 19.8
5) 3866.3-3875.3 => 16.8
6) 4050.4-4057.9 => 22.1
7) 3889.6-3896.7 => 16.6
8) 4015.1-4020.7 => 20.8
